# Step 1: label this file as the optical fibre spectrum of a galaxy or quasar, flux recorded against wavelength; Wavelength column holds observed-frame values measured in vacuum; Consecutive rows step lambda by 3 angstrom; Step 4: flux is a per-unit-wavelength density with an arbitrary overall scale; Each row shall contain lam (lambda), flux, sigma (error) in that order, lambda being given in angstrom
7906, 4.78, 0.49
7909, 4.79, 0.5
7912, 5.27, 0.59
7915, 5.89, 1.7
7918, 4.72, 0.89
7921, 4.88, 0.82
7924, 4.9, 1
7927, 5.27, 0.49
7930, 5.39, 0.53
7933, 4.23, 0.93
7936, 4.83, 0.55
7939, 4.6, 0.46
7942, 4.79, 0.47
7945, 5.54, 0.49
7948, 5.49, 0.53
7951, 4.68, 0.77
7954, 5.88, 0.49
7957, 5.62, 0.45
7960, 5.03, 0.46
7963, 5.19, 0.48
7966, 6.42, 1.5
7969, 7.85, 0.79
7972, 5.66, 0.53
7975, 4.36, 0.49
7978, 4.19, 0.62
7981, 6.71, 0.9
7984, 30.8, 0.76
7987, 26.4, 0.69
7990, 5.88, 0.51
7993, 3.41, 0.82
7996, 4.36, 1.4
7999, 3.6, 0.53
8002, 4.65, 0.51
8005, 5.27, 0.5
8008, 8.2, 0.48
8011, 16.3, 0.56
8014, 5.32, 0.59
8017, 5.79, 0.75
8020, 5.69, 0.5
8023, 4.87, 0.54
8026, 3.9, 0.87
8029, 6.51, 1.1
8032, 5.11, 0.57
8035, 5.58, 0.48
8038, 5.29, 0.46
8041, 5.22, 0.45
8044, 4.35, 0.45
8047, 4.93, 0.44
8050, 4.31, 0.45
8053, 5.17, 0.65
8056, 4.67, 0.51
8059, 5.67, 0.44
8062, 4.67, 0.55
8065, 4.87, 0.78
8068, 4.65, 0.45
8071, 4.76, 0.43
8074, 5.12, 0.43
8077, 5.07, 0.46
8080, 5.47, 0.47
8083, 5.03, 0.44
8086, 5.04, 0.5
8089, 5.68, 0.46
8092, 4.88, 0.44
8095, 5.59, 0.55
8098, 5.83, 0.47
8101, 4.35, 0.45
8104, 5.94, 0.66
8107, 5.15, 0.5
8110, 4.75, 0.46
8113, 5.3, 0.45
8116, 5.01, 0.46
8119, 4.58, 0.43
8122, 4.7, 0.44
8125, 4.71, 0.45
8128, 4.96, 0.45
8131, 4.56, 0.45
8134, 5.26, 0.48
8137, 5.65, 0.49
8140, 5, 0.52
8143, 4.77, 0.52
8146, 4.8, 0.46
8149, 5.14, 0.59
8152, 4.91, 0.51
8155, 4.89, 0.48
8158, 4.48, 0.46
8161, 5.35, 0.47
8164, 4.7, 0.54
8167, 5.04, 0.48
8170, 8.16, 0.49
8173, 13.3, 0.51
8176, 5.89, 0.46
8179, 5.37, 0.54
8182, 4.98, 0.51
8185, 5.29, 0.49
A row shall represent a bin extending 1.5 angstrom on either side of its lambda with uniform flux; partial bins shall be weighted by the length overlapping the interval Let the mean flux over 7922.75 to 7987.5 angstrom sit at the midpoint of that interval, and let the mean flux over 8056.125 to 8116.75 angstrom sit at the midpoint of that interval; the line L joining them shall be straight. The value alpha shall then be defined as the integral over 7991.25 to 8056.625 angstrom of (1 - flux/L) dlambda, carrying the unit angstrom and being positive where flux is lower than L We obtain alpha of 5.6 angstrom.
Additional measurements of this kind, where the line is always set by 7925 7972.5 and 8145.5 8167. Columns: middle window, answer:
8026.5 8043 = -0.7 angstrom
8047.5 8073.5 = 1.4 angstrom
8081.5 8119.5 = -1.0 angstrom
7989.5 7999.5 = 2.0 angstrom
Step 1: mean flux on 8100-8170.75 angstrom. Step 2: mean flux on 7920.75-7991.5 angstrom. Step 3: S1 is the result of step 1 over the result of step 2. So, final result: 0.7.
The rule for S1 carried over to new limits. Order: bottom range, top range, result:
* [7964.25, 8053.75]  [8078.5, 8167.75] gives 0.70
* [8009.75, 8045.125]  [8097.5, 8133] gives 0.81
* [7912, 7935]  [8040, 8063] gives 0.96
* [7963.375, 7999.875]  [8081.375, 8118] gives 0.57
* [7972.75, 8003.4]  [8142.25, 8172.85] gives 0.60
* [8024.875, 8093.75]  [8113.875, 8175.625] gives 1.09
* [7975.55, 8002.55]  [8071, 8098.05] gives 0.52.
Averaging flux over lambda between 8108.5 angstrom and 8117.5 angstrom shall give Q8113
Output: 5.02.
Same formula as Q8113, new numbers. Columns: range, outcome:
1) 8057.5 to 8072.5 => 4.92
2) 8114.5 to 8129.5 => 4.79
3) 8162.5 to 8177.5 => 7.42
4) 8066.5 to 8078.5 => 4.9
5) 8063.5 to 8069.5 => 4.76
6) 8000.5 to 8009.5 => 6.04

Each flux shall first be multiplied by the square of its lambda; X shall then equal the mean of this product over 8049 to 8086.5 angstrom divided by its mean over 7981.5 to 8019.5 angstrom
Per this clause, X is 0.52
